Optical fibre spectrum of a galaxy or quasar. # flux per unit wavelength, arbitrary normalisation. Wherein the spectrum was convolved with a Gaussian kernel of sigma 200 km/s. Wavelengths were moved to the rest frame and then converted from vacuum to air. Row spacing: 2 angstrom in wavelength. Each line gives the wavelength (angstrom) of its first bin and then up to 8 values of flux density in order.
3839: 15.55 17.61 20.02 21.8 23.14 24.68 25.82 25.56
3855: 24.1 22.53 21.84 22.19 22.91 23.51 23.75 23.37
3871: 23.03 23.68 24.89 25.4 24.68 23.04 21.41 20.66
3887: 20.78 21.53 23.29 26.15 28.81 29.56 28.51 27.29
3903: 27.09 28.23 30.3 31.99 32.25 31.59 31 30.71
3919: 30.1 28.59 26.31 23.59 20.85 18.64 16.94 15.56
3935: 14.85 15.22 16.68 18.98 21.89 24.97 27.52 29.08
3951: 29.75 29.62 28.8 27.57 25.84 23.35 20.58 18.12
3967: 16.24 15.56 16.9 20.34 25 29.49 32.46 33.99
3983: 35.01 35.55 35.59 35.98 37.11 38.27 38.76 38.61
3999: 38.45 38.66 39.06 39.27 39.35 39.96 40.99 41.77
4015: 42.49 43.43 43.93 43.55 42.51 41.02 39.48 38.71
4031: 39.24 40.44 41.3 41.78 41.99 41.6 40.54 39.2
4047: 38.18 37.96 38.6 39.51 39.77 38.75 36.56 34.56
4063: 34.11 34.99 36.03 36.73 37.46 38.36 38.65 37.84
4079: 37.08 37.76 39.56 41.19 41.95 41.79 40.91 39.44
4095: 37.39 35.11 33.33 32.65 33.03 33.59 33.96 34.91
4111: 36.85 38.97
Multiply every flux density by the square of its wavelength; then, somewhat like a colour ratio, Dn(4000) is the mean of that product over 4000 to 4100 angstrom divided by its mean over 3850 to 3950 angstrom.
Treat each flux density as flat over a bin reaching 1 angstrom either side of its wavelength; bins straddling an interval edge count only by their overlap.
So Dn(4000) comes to 1.7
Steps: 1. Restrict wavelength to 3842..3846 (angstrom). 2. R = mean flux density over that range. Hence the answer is 20.9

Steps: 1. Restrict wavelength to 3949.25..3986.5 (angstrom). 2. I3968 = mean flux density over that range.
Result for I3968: 26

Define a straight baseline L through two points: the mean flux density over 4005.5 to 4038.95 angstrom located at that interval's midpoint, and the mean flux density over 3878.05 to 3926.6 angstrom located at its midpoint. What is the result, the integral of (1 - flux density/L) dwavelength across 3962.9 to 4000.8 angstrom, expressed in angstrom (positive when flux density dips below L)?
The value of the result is 6.95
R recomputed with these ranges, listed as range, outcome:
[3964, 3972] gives 16.7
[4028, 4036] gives 39.9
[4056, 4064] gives 36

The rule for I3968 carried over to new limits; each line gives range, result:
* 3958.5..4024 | 33.6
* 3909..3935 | 25.4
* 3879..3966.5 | 24.8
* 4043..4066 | 37.6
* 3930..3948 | 19.2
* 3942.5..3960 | 27.4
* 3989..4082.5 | 39.2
